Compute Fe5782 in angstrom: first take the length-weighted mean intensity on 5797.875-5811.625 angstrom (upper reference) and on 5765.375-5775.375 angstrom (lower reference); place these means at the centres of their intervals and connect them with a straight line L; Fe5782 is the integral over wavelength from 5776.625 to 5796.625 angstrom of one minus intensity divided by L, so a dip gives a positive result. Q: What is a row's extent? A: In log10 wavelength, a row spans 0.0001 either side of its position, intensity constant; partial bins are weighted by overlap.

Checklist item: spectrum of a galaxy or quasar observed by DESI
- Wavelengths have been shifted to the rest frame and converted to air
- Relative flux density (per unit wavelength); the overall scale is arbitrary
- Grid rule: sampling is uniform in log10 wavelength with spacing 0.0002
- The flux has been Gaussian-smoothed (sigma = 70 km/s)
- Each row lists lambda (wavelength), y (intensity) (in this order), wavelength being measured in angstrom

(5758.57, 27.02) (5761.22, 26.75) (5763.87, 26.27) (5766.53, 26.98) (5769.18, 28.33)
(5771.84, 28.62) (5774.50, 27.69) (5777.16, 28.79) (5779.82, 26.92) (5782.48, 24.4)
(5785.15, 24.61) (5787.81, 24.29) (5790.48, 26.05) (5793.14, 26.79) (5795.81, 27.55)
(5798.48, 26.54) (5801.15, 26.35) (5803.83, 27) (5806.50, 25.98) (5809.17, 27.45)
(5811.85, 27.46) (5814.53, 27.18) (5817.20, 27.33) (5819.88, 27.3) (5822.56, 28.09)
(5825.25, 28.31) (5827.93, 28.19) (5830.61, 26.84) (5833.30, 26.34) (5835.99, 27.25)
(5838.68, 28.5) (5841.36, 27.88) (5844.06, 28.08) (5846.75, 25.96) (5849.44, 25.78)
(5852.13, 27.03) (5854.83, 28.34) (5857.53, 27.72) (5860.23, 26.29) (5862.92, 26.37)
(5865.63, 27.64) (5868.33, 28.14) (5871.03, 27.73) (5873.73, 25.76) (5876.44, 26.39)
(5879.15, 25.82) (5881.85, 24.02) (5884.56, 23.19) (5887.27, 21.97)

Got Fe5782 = 1.0 angstrom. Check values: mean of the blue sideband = 27.9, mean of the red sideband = 26.7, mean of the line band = 26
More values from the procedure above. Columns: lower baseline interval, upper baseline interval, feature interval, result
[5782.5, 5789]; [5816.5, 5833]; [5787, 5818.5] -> -1.09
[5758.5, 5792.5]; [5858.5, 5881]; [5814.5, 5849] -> -0.96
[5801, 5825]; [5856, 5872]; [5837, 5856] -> -0.05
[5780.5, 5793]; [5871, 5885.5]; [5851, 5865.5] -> -1.08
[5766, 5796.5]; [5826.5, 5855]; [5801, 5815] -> 0.02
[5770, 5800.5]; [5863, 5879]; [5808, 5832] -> -0.75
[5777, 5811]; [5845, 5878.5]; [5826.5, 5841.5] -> -0.46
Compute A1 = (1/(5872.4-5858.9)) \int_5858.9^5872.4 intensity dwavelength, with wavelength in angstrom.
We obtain 27.3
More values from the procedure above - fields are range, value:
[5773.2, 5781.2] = 27.8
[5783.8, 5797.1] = 25.9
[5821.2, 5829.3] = 28.2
